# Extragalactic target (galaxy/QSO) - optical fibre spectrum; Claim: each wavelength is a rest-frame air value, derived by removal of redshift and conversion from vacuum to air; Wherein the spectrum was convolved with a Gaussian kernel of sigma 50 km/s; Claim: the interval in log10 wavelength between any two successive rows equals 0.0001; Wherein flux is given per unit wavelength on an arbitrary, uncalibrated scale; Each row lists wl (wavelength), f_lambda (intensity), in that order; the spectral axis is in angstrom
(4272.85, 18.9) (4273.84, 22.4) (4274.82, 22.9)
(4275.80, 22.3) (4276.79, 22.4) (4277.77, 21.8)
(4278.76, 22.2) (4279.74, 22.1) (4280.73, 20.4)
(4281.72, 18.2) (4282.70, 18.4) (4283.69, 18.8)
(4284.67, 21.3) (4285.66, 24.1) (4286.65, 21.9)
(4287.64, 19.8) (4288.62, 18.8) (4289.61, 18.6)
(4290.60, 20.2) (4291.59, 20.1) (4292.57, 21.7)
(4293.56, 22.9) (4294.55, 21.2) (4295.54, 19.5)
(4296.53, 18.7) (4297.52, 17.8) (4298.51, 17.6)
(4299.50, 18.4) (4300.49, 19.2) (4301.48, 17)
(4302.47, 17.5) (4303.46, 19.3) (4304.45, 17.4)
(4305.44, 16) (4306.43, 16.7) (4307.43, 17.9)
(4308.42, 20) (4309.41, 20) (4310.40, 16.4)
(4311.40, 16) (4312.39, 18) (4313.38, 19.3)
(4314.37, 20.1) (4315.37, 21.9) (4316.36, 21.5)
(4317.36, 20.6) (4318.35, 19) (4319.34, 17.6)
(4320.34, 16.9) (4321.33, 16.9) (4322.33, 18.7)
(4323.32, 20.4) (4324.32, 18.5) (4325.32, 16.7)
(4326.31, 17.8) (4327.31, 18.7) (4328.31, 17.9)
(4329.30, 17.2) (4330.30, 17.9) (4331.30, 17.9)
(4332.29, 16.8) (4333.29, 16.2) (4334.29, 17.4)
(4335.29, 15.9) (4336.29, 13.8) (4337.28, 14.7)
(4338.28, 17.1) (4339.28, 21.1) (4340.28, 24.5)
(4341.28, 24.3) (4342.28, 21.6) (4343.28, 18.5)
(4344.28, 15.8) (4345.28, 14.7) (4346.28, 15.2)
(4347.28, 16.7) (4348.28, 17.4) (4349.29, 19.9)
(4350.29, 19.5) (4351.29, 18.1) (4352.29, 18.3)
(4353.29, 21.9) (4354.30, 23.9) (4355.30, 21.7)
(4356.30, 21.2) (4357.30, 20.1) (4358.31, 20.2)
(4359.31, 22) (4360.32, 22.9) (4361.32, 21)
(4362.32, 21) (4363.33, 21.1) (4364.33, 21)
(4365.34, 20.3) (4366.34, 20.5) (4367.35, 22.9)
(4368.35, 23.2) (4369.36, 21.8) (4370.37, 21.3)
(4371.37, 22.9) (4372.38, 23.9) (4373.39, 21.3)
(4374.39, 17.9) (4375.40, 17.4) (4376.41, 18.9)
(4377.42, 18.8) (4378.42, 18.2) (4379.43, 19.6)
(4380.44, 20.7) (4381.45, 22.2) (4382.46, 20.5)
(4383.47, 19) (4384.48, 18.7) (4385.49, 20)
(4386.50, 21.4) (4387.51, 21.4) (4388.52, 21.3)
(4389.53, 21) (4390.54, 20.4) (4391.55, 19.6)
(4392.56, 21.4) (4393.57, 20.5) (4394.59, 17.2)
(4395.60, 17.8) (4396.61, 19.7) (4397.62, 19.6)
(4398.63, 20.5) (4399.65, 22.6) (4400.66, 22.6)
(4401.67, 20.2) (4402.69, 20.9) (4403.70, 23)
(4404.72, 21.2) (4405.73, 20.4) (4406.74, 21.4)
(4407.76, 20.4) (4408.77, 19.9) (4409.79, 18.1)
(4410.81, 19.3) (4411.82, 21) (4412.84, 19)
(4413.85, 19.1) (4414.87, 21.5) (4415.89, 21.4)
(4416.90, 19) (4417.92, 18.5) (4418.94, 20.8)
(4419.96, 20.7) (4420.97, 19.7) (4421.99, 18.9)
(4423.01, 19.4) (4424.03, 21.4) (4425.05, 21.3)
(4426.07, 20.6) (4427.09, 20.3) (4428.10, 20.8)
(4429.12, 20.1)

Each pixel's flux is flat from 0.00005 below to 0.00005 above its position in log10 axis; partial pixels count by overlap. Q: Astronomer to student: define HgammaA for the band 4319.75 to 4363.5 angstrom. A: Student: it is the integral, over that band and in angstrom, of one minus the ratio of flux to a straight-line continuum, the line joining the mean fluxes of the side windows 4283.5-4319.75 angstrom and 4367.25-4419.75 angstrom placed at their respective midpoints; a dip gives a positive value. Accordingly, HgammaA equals 2.04 angstrom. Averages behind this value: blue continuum 19.3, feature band 18.8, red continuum 20.4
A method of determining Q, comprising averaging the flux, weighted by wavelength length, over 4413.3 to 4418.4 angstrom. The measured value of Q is 19.9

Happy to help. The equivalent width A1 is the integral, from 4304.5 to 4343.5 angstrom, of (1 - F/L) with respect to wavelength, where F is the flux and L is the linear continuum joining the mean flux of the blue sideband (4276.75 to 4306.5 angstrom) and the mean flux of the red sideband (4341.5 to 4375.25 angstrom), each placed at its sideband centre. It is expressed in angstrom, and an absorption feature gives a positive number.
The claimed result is 3.07 angstrom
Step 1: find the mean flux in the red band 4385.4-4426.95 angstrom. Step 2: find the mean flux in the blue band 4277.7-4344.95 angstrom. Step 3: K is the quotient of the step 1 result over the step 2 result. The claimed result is 1.1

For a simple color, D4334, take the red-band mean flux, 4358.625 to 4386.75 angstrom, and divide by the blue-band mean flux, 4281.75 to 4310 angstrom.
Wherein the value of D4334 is 1.07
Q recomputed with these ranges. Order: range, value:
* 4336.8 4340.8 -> 19.4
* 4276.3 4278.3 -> 22.1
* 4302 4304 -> 18.4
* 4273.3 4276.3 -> 22.5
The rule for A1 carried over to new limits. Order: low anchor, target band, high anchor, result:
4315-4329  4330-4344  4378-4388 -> 0.5 angstrom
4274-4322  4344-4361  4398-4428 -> 0.5 angstrom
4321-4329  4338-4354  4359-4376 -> 0.5 angstrom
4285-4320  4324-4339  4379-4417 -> 2.0 angstrom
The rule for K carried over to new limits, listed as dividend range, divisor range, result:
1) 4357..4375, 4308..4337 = 1.18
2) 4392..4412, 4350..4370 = 0.96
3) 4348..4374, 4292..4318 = 1.12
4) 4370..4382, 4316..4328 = 1.09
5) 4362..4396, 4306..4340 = 1.13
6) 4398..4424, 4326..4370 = 1.05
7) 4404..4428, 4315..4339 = 1.13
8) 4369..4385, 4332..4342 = 1.10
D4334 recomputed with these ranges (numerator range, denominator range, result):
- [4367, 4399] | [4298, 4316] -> 1.11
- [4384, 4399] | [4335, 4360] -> 1.04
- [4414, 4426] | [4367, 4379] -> 0.98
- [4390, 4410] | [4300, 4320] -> 1.10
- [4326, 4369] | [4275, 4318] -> 0.98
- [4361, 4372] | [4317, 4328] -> 1.18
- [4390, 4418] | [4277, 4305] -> 1.02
